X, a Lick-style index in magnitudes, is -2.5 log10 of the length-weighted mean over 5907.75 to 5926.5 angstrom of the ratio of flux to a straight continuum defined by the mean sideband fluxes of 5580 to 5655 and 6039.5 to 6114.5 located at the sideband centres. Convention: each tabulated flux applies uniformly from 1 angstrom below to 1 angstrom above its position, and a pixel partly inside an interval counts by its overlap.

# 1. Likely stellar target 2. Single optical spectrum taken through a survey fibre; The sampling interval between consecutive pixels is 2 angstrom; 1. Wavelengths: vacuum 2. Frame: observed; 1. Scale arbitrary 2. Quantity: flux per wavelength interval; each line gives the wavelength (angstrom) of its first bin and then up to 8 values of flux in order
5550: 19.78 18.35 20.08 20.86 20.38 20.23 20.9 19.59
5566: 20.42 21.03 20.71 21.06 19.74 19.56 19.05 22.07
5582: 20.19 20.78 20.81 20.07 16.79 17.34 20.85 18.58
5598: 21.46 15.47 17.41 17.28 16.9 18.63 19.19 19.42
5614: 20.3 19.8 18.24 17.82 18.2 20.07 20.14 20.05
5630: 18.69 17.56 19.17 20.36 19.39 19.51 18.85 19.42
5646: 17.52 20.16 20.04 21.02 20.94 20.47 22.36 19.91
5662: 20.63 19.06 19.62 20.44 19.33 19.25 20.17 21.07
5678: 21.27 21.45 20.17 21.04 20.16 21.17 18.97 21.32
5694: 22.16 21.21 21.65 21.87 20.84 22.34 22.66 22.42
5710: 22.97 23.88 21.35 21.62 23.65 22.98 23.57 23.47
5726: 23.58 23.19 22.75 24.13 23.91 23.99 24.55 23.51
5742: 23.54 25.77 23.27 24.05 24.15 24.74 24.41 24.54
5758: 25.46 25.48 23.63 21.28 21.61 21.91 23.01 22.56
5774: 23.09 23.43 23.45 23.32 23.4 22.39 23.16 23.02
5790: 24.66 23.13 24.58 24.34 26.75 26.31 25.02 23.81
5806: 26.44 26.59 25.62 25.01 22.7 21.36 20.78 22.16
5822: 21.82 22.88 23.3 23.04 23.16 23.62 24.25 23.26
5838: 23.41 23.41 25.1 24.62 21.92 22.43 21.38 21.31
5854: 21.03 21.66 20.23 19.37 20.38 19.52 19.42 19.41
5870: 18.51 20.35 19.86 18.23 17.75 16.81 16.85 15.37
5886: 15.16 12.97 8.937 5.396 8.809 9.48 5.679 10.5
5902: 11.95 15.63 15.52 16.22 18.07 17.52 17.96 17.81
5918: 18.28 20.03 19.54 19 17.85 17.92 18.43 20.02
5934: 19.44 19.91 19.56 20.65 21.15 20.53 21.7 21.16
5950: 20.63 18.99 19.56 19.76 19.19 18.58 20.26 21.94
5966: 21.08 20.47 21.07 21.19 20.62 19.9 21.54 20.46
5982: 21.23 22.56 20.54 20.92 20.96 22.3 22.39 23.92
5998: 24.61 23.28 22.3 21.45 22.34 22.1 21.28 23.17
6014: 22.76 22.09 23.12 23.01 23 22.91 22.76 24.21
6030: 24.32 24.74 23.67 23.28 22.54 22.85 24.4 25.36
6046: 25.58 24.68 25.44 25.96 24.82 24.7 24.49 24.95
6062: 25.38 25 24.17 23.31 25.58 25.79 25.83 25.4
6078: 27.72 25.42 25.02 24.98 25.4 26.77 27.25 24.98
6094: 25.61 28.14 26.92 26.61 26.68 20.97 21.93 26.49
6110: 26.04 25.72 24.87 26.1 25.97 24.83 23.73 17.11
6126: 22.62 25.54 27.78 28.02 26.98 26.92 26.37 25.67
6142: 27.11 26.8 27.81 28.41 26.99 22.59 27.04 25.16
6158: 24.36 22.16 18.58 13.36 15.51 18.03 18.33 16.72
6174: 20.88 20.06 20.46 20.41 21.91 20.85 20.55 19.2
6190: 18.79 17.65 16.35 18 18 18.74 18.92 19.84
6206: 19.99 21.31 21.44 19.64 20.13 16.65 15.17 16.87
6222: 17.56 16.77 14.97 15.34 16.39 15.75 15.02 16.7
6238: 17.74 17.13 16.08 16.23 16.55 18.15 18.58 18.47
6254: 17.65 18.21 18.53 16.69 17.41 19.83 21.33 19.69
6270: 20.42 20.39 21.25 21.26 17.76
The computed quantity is 0.26 mag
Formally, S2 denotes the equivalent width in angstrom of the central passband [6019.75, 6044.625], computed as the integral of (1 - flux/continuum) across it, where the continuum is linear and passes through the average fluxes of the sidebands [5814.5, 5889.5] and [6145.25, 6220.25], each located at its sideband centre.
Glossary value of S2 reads -3.9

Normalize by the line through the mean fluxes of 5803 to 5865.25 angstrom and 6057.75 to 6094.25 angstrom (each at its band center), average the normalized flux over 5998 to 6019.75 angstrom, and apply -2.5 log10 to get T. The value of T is 0.10 mag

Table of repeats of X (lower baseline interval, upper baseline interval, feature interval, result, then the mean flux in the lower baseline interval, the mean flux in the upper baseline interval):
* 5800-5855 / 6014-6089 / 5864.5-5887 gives 0.29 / 23.4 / 24.5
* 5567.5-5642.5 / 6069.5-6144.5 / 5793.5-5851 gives -0.08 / 19.3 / 25.6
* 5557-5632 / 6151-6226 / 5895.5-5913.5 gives 0.38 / 19.4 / 19.3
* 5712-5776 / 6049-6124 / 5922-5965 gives 0.23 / 23.5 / 25.3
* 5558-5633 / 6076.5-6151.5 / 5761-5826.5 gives -0.08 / 19.4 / 25.7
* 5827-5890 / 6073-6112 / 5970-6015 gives 0.07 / 20.3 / 25.7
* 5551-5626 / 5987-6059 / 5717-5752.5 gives -0.15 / 19.5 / 23.4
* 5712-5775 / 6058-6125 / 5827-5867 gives 0.09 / 23.5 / 25.2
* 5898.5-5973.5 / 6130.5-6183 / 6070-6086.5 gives -0.19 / 18.8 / 23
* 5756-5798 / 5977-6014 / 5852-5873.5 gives 0.15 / 23.5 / 22.1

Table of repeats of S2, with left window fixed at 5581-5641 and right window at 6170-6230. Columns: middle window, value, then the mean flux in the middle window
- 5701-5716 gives -2.64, 22.3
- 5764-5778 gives -2.69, 22.6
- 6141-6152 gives -4.86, 27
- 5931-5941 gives -0.58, 19.9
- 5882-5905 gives 9.39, 11.2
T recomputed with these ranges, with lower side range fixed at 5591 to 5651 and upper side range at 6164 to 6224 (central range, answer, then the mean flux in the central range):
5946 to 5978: -0.086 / 20.4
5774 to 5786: -0.223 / 23.2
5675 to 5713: -0.140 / 21.5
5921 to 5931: 0.017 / 18.5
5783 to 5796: -0.240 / 23.6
